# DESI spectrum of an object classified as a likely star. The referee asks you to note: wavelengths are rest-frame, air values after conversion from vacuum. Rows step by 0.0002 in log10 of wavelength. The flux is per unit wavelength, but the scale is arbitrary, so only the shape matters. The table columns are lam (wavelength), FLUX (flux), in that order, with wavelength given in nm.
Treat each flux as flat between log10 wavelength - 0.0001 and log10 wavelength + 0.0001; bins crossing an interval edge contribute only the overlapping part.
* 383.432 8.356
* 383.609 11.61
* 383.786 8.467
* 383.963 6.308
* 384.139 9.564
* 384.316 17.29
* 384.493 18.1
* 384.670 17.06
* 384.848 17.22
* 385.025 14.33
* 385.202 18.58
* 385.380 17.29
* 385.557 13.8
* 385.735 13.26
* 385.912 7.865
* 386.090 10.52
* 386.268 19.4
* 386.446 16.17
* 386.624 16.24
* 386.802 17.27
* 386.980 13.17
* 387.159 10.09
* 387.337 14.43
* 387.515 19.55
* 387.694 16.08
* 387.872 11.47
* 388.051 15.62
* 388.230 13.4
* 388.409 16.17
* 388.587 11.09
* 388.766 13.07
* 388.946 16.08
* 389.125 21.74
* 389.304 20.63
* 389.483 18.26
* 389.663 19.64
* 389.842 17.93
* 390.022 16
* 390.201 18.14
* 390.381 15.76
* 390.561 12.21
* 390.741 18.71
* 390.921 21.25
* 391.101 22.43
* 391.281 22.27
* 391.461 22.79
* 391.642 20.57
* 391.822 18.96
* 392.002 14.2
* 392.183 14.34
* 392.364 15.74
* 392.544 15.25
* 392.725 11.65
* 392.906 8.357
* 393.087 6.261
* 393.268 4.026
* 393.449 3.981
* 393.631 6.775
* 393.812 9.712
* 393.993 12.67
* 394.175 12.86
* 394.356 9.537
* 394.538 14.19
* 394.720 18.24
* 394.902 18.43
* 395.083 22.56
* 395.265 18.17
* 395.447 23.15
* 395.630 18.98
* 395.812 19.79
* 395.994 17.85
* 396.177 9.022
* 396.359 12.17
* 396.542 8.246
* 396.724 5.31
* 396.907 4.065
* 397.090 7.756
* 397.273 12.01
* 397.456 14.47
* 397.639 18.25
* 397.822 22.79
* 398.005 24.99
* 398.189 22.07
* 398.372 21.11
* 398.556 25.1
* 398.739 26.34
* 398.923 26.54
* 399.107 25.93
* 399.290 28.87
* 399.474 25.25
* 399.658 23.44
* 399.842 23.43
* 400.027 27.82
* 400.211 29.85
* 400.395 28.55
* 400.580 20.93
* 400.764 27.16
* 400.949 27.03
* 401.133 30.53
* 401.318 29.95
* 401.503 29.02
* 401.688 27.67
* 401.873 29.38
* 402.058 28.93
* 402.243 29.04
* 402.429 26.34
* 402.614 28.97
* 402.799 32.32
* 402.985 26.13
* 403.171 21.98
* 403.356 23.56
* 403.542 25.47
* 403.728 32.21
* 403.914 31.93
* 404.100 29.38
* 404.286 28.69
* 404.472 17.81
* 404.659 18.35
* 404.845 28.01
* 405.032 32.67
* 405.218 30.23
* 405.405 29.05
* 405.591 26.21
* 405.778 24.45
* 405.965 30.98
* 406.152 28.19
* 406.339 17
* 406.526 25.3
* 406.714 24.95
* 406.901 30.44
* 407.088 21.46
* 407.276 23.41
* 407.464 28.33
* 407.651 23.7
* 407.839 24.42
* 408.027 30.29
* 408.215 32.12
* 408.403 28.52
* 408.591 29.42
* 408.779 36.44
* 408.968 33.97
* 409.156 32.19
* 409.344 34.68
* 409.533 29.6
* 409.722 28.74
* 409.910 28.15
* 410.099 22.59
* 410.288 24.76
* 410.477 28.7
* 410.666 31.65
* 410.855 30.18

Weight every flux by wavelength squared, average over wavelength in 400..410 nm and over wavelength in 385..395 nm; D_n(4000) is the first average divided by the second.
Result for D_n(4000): 2.01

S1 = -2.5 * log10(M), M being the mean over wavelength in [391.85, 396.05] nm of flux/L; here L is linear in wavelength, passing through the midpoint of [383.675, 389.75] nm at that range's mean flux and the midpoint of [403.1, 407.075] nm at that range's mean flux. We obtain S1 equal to 0.380 mag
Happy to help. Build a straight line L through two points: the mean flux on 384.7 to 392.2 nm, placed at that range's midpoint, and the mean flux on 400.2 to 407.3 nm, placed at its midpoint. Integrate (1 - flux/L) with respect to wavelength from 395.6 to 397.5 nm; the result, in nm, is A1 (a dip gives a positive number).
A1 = 0.90 nm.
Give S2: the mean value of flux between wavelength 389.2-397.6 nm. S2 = 14.7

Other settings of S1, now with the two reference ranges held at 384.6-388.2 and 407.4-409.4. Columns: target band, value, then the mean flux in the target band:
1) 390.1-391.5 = -0.059 mag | 19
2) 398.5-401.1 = -0.085 mag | 26.3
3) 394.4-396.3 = 0.193 mag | 17.7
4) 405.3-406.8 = 0.115 mag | 25.8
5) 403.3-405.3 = 0.012 mag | 27.2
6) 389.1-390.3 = -0.092 mag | 18.7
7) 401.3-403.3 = -0.079 mag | 28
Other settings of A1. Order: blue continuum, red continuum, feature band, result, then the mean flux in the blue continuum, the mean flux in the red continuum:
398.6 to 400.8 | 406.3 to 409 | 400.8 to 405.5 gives -0.20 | 26.1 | 27.4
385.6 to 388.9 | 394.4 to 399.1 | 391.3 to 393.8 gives 0.49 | 14.2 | 17.3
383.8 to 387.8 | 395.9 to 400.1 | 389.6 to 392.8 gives -0.24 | 14.6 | 18.8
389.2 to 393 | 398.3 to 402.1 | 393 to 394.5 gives 0.88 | 17.4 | 26.8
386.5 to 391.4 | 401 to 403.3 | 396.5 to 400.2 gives 0.75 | 16.7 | 28.3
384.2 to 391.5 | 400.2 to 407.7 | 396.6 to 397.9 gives 0.62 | 16.3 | 26.9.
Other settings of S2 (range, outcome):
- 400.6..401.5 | 28.1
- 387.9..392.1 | 17.6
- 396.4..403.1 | 23.4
